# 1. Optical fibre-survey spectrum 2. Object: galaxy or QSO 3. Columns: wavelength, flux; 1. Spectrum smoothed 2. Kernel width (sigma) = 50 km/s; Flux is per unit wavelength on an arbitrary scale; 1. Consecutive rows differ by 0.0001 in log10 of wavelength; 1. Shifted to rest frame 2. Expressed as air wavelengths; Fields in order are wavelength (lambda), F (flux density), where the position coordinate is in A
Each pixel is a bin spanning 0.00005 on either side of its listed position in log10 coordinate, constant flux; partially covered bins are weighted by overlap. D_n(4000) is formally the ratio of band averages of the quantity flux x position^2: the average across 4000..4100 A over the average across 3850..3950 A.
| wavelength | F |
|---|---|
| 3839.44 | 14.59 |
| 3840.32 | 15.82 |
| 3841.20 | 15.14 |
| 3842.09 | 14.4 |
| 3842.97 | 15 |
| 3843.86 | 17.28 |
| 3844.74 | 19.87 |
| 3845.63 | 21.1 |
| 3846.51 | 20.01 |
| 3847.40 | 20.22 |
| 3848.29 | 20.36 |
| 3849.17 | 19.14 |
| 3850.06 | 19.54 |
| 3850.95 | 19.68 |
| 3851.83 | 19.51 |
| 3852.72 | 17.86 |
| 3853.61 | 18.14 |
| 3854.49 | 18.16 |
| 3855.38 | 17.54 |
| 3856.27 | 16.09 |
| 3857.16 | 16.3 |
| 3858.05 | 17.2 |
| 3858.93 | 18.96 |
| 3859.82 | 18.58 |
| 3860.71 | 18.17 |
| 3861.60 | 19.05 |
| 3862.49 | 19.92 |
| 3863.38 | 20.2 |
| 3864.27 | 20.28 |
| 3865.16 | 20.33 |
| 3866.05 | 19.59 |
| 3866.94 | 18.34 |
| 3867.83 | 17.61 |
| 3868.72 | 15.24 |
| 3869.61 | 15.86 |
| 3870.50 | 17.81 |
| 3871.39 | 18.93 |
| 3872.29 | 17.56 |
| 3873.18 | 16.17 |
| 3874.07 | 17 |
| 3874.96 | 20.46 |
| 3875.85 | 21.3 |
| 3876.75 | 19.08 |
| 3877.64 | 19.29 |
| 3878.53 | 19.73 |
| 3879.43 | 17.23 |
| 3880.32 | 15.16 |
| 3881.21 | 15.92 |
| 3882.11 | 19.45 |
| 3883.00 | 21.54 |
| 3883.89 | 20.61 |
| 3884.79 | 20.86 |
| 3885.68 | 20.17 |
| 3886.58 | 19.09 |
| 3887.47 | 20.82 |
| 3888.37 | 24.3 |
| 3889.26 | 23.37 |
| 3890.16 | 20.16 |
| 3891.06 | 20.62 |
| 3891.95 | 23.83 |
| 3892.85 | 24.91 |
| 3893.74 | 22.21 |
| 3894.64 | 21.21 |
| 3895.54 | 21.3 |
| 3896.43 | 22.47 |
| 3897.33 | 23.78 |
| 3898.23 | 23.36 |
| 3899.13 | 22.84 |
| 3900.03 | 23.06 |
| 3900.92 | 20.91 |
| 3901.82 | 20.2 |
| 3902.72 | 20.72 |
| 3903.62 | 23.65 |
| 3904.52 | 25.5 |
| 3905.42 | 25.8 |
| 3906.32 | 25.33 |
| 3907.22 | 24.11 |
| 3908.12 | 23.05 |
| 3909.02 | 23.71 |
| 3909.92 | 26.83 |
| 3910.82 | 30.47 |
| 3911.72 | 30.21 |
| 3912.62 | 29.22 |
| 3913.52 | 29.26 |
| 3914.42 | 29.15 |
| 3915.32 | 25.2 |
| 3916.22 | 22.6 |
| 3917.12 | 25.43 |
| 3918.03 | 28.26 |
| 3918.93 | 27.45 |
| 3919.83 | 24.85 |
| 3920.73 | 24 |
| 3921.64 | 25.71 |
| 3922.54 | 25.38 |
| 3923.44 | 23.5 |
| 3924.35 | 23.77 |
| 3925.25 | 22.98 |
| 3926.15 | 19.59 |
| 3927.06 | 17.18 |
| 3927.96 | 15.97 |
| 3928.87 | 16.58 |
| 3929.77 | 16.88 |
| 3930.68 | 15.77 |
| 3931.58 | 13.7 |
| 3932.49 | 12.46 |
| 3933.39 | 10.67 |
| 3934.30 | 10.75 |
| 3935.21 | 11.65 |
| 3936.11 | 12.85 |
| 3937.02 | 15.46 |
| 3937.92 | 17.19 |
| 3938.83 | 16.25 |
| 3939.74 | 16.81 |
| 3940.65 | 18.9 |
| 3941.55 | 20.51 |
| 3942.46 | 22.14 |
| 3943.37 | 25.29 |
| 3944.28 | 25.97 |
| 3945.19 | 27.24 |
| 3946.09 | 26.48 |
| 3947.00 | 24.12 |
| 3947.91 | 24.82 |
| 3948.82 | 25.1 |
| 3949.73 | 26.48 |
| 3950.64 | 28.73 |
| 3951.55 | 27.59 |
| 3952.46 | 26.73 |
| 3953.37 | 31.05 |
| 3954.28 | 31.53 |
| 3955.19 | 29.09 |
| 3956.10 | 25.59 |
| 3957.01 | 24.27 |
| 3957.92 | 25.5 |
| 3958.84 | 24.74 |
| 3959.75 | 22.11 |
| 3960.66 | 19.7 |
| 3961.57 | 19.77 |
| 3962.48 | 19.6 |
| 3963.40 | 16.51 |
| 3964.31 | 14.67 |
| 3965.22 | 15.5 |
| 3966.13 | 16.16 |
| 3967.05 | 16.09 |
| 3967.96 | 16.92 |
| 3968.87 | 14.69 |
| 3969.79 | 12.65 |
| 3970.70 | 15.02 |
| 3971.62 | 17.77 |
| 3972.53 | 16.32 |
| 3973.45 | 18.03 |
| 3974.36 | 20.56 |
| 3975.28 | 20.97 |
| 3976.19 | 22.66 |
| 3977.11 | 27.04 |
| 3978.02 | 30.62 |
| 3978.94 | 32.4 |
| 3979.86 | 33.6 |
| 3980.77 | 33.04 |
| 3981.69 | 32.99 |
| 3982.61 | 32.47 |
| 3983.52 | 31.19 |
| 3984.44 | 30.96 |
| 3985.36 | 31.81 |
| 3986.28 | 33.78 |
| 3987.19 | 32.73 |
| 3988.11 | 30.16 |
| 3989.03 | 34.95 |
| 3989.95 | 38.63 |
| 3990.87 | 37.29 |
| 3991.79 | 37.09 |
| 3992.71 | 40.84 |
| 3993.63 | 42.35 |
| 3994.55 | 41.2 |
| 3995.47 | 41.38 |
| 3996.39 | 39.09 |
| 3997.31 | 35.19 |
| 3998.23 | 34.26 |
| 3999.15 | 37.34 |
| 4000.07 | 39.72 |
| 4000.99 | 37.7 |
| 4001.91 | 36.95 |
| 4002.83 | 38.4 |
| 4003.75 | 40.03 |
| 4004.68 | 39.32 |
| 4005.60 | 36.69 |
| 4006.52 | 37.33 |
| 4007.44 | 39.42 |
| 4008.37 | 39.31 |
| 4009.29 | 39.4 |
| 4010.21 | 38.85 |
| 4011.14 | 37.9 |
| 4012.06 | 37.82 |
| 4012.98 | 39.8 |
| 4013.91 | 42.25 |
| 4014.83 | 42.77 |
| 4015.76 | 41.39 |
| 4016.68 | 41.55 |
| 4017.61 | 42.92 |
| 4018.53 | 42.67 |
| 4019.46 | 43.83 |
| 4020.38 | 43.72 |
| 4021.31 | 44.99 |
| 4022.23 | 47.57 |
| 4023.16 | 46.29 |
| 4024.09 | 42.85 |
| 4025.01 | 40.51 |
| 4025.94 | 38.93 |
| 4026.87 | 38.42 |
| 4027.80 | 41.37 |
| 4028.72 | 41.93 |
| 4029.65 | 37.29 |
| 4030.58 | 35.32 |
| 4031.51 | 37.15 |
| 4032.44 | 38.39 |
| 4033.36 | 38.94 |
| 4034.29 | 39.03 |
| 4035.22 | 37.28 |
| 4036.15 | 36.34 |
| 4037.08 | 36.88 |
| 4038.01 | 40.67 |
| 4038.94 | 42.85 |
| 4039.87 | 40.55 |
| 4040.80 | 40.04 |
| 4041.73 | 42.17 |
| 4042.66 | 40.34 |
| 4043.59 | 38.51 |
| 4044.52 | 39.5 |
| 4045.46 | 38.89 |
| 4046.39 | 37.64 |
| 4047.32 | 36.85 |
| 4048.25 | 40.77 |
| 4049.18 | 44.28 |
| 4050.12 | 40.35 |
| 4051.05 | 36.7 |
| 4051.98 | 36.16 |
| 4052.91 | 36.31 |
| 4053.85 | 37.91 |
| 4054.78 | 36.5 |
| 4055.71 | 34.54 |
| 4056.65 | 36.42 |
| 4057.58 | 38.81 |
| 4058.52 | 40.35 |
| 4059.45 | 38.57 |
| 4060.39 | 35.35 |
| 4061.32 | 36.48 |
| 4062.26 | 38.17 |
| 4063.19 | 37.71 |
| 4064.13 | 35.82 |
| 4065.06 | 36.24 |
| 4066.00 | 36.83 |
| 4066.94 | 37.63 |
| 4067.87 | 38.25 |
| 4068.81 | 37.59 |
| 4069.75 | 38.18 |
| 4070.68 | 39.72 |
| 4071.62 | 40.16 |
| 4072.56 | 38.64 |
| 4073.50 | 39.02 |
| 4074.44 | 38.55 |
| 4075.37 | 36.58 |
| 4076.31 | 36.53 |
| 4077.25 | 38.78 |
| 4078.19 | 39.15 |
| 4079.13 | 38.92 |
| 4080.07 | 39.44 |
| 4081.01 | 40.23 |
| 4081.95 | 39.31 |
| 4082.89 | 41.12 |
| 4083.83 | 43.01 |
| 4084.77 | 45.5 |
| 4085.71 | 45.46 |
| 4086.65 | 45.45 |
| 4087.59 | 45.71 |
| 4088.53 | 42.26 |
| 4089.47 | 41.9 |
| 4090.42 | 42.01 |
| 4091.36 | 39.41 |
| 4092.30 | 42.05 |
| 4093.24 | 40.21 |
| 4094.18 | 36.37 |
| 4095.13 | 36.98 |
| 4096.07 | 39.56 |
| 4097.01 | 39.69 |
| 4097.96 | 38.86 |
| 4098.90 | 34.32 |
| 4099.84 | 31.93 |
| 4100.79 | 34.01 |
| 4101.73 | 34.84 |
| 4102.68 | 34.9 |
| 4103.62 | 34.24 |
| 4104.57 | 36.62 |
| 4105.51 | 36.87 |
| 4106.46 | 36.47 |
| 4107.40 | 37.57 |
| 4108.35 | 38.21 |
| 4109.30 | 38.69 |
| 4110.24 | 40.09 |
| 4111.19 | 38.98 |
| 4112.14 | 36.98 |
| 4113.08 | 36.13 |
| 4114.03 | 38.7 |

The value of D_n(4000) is 2.04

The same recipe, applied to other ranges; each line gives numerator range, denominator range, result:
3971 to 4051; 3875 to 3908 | 1.83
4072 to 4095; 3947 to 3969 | 1.90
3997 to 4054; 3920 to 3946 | 2.19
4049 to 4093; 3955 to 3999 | 1.51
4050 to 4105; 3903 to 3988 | 1.78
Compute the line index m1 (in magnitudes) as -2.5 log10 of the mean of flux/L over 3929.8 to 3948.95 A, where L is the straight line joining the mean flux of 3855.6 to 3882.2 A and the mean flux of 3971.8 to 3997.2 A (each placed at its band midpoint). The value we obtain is 0.39 mag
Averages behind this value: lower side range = 18.2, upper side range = 31.9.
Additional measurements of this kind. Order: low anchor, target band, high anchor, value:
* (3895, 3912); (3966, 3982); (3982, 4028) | 0.48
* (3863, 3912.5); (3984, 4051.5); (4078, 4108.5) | -0.20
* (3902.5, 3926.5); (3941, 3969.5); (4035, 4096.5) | 0.25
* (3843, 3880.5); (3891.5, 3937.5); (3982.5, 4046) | 0.15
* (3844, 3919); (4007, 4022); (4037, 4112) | -0.23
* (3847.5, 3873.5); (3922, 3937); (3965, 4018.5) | 0.46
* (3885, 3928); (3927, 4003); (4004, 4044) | 0.27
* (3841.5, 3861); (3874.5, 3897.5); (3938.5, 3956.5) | 0.00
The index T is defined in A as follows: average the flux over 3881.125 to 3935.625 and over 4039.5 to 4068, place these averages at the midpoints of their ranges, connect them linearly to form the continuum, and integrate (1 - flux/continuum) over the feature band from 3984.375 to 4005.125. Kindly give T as -3.56 A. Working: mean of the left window 22.1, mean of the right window 38.2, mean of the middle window 37.1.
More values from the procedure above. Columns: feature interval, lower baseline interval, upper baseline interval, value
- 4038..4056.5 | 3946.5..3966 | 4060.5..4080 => -2.1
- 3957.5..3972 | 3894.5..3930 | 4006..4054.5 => 6.1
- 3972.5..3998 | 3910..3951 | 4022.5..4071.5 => -2.1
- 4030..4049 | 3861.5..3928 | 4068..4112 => -2.4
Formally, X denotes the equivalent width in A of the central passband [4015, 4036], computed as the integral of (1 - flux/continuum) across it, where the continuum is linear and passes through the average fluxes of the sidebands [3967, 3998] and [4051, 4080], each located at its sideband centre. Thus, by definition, -4.6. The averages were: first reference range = 29.4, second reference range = 37.7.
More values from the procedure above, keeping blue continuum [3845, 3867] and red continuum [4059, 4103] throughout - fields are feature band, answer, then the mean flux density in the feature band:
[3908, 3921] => -1.41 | 26.8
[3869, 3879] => 1.05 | 18.4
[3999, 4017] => -3.76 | 39.2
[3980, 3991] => -1.00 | 33.2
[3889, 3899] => -0.05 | 22.5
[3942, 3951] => 0.47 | 25.6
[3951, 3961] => 0.55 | 26.3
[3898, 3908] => -0.03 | 23.2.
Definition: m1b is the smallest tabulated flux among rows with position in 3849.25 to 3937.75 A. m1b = 10.67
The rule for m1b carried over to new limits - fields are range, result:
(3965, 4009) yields 12.65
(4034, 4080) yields 34.54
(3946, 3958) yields 24.12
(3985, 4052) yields 30.16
